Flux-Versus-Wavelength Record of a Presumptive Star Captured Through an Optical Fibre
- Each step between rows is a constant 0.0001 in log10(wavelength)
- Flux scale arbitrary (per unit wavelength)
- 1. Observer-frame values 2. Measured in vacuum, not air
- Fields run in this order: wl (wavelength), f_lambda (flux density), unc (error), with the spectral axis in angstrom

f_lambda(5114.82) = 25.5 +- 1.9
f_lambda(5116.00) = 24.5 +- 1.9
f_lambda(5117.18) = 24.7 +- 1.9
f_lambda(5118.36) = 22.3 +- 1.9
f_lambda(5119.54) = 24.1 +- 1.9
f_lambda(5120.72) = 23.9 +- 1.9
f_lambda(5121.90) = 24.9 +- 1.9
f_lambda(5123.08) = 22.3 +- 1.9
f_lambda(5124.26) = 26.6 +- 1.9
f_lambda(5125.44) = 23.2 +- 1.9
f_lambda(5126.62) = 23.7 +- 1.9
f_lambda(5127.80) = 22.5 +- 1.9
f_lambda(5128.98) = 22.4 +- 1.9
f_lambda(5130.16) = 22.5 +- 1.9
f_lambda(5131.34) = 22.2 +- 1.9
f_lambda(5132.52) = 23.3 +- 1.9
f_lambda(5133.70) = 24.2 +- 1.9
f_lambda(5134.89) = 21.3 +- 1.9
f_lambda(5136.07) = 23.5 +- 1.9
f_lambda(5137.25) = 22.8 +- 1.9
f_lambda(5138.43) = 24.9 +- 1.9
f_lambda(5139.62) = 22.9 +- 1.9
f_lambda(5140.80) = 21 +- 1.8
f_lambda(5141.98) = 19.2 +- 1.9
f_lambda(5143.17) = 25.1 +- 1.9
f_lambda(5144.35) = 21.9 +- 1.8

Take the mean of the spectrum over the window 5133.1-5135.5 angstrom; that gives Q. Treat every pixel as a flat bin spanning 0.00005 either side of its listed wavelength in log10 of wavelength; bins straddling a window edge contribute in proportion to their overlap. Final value 22.7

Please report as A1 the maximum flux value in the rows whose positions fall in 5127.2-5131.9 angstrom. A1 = 22.5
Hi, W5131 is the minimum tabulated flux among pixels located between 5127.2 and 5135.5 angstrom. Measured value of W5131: 21.3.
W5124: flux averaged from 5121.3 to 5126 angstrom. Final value 24.2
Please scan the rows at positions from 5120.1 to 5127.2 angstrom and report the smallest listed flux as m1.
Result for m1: 22.3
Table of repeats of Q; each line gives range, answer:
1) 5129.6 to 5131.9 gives 22.4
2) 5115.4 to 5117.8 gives 24.5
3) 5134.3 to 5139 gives 23.2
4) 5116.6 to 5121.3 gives 23.7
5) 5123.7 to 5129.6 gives 23.7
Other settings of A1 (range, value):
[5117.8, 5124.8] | 26.6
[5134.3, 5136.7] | 23.5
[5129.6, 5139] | 24.9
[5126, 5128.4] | 23.7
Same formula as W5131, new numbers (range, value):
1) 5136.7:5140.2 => 22.8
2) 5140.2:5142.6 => 19.2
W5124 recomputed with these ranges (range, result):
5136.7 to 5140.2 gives 23.5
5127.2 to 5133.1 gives 22.6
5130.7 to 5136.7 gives 22.9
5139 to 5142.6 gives 21.1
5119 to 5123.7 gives 23.8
